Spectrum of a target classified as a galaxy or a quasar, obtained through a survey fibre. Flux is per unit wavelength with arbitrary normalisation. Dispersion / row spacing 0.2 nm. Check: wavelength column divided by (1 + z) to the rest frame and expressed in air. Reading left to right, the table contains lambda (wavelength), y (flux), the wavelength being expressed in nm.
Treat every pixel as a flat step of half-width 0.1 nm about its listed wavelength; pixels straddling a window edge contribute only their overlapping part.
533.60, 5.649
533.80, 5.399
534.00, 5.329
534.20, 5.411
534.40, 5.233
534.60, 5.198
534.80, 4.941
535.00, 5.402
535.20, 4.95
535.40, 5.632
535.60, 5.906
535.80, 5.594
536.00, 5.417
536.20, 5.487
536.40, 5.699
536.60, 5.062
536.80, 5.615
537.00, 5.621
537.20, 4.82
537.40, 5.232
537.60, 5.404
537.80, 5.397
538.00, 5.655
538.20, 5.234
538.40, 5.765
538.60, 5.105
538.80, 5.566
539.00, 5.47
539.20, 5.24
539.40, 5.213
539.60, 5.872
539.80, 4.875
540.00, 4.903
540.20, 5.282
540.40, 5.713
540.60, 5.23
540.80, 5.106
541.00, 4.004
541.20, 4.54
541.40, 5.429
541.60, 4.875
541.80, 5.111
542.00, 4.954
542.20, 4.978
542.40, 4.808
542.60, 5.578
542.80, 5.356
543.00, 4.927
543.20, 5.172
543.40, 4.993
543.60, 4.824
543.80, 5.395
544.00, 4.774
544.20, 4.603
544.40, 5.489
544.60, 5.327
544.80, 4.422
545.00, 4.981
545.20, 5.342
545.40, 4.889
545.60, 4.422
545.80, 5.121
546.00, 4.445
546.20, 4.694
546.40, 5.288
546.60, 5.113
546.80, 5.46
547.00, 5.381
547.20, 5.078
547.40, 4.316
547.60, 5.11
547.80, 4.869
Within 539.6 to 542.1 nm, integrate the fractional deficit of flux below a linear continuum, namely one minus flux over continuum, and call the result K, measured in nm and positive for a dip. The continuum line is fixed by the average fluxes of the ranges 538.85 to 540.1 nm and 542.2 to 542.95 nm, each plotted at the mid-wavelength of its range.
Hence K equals 0.10 nm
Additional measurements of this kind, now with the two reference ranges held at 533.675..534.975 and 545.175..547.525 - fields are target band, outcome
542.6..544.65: -0.03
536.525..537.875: -0.03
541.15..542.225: 0.02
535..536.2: -0.06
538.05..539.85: -0.09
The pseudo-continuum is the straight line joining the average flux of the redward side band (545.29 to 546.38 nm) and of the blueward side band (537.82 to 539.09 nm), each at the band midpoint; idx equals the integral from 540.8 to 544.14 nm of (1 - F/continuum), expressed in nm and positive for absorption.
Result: 0.063 nm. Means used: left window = 5.46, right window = 4.76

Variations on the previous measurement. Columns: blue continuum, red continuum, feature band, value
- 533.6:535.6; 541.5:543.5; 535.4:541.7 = -0.13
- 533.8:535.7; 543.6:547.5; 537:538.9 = -0.05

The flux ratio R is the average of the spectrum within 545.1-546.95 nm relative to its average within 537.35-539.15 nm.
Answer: 0.9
